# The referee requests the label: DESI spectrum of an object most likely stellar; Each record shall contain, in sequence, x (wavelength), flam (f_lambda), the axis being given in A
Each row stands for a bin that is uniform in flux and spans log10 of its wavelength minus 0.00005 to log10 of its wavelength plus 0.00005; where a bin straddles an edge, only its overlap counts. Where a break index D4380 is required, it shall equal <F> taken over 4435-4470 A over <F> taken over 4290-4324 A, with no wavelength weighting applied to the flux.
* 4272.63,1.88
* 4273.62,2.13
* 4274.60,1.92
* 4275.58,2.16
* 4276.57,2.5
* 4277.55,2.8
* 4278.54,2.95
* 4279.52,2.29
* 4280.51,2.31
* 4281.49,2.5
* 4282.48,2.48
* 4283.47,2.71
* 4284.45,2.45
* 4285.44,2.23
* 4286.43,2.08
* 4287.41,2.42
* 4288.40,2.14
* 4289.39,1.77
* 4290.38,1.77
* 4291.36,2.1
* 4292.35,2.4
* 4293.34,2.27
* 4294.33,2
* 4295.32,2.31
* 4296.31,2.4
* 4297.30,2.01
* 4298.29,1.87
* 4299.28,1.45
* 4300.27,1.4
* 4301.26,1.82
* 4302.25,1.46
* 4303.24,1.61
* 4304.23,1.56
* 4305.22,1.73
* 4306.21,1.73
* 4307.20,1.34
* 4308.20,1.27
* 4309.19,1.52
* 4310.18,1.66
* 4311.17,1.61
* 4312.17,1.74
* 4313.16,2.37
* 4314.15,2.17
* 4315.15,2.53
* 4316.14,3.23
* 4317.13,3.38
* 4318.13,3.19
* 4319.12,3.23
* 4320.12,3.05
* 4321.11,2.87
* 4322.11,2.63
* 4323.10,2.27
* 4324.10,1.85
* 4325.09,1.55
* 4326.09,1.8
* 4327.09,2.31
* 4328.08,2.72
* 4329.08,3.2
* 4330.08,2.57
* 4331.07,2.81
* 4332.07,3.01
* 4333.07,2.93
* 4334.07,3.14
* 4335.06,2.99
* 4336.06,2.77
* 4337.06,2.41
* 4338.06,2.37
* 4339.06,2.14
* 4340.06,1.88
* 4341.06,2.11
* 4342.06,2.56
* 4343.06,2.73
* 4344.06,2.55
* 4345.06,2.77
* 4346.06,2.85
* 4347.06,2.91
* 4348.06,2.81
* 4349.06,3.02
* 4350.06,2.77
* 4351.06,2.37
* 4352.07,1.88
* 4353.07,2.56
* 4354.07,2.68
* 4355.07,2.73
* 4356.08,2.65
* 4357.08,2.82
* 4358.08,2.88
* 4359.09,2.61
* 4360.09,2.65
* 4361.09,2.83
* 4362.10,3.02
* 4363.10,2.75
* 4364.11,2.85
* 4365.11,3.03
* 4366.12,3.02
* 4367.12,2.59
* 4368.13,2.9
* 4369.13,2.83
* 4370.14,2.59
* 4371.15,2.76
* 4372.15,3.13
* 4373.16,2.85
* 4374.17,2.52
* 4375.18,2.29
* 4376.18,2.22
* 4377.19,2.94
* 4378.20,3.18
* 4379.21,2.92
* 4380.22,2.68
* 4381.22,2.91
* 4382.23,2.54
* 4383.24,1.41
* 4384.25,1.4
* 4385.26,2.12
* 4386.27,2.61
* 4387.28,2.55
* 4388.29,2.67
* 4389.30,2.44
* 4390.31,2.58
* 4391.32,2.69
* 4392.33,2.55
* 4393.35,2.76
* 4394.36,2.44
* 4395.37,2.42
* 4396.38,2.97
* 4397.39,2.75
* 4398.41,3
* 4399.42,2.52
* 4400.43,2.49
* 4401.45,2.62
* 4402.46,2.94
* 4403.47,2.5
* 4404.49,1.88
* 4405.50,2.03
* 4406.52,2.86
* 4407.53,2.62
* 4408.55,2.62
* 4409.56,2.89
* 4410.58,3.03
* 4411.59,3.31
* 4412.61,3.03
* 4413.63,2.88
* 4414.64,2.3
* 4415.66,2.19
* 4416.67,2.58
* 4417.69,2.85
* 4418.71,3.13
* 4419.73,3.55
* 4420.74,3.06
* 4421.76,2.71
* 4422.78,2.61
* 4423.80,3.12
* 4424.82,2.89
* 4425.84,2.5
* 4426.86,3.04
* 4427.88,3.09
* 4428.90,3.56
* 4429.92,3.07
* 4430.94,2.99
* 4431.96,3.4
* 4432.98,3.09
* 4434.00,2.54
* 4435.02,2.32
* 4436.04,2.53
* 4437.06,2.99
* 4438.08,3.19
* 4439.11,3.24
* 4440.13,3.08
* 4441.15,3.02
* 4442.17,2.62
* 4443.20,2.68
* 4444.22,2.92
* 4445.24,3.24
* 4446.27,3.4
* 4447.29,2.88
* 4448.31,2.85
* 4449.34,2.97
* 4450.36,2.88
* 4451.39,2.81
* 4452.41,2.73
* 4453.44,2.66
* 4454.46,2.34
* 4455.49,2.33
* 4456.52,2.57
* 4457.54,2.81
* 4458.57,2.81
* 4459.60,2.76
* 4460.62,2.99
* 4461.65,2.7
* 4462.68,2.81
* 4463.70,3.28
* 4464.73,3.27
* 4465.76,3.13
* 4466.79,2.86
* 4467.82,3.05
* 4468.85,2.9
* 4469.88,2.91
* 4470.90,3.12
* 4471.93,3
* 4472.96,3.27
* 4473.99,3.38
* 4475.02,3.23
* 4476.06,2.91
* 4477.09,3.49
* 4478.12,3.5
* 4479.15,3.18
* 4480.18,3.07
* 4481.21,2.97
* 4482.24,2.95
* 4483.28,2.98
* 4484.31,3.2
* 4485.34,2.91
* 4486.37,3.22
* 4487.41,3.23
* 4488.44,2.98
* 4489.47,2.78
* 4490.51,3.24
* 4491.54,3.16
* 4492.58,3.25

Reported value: 1.36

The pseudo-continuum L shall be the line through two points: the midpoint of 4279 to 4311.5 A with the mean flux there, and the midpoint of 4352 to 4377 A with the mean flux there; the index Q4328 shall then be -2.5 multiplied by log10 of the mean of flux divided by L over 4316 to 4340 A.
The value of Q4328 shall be -0.15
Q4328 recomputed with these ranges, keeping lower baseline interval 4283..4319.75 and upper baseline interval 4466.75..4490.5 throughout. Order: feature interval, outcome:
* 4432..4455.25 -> 0.01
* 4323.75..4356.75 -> -0.11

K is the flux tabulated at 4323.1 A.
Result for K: 2.27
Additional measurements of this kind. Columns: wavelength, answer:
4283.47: 2.71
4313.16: 2.37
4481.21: 2.97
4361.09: 2.83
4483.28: 2.98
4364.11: 2.85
